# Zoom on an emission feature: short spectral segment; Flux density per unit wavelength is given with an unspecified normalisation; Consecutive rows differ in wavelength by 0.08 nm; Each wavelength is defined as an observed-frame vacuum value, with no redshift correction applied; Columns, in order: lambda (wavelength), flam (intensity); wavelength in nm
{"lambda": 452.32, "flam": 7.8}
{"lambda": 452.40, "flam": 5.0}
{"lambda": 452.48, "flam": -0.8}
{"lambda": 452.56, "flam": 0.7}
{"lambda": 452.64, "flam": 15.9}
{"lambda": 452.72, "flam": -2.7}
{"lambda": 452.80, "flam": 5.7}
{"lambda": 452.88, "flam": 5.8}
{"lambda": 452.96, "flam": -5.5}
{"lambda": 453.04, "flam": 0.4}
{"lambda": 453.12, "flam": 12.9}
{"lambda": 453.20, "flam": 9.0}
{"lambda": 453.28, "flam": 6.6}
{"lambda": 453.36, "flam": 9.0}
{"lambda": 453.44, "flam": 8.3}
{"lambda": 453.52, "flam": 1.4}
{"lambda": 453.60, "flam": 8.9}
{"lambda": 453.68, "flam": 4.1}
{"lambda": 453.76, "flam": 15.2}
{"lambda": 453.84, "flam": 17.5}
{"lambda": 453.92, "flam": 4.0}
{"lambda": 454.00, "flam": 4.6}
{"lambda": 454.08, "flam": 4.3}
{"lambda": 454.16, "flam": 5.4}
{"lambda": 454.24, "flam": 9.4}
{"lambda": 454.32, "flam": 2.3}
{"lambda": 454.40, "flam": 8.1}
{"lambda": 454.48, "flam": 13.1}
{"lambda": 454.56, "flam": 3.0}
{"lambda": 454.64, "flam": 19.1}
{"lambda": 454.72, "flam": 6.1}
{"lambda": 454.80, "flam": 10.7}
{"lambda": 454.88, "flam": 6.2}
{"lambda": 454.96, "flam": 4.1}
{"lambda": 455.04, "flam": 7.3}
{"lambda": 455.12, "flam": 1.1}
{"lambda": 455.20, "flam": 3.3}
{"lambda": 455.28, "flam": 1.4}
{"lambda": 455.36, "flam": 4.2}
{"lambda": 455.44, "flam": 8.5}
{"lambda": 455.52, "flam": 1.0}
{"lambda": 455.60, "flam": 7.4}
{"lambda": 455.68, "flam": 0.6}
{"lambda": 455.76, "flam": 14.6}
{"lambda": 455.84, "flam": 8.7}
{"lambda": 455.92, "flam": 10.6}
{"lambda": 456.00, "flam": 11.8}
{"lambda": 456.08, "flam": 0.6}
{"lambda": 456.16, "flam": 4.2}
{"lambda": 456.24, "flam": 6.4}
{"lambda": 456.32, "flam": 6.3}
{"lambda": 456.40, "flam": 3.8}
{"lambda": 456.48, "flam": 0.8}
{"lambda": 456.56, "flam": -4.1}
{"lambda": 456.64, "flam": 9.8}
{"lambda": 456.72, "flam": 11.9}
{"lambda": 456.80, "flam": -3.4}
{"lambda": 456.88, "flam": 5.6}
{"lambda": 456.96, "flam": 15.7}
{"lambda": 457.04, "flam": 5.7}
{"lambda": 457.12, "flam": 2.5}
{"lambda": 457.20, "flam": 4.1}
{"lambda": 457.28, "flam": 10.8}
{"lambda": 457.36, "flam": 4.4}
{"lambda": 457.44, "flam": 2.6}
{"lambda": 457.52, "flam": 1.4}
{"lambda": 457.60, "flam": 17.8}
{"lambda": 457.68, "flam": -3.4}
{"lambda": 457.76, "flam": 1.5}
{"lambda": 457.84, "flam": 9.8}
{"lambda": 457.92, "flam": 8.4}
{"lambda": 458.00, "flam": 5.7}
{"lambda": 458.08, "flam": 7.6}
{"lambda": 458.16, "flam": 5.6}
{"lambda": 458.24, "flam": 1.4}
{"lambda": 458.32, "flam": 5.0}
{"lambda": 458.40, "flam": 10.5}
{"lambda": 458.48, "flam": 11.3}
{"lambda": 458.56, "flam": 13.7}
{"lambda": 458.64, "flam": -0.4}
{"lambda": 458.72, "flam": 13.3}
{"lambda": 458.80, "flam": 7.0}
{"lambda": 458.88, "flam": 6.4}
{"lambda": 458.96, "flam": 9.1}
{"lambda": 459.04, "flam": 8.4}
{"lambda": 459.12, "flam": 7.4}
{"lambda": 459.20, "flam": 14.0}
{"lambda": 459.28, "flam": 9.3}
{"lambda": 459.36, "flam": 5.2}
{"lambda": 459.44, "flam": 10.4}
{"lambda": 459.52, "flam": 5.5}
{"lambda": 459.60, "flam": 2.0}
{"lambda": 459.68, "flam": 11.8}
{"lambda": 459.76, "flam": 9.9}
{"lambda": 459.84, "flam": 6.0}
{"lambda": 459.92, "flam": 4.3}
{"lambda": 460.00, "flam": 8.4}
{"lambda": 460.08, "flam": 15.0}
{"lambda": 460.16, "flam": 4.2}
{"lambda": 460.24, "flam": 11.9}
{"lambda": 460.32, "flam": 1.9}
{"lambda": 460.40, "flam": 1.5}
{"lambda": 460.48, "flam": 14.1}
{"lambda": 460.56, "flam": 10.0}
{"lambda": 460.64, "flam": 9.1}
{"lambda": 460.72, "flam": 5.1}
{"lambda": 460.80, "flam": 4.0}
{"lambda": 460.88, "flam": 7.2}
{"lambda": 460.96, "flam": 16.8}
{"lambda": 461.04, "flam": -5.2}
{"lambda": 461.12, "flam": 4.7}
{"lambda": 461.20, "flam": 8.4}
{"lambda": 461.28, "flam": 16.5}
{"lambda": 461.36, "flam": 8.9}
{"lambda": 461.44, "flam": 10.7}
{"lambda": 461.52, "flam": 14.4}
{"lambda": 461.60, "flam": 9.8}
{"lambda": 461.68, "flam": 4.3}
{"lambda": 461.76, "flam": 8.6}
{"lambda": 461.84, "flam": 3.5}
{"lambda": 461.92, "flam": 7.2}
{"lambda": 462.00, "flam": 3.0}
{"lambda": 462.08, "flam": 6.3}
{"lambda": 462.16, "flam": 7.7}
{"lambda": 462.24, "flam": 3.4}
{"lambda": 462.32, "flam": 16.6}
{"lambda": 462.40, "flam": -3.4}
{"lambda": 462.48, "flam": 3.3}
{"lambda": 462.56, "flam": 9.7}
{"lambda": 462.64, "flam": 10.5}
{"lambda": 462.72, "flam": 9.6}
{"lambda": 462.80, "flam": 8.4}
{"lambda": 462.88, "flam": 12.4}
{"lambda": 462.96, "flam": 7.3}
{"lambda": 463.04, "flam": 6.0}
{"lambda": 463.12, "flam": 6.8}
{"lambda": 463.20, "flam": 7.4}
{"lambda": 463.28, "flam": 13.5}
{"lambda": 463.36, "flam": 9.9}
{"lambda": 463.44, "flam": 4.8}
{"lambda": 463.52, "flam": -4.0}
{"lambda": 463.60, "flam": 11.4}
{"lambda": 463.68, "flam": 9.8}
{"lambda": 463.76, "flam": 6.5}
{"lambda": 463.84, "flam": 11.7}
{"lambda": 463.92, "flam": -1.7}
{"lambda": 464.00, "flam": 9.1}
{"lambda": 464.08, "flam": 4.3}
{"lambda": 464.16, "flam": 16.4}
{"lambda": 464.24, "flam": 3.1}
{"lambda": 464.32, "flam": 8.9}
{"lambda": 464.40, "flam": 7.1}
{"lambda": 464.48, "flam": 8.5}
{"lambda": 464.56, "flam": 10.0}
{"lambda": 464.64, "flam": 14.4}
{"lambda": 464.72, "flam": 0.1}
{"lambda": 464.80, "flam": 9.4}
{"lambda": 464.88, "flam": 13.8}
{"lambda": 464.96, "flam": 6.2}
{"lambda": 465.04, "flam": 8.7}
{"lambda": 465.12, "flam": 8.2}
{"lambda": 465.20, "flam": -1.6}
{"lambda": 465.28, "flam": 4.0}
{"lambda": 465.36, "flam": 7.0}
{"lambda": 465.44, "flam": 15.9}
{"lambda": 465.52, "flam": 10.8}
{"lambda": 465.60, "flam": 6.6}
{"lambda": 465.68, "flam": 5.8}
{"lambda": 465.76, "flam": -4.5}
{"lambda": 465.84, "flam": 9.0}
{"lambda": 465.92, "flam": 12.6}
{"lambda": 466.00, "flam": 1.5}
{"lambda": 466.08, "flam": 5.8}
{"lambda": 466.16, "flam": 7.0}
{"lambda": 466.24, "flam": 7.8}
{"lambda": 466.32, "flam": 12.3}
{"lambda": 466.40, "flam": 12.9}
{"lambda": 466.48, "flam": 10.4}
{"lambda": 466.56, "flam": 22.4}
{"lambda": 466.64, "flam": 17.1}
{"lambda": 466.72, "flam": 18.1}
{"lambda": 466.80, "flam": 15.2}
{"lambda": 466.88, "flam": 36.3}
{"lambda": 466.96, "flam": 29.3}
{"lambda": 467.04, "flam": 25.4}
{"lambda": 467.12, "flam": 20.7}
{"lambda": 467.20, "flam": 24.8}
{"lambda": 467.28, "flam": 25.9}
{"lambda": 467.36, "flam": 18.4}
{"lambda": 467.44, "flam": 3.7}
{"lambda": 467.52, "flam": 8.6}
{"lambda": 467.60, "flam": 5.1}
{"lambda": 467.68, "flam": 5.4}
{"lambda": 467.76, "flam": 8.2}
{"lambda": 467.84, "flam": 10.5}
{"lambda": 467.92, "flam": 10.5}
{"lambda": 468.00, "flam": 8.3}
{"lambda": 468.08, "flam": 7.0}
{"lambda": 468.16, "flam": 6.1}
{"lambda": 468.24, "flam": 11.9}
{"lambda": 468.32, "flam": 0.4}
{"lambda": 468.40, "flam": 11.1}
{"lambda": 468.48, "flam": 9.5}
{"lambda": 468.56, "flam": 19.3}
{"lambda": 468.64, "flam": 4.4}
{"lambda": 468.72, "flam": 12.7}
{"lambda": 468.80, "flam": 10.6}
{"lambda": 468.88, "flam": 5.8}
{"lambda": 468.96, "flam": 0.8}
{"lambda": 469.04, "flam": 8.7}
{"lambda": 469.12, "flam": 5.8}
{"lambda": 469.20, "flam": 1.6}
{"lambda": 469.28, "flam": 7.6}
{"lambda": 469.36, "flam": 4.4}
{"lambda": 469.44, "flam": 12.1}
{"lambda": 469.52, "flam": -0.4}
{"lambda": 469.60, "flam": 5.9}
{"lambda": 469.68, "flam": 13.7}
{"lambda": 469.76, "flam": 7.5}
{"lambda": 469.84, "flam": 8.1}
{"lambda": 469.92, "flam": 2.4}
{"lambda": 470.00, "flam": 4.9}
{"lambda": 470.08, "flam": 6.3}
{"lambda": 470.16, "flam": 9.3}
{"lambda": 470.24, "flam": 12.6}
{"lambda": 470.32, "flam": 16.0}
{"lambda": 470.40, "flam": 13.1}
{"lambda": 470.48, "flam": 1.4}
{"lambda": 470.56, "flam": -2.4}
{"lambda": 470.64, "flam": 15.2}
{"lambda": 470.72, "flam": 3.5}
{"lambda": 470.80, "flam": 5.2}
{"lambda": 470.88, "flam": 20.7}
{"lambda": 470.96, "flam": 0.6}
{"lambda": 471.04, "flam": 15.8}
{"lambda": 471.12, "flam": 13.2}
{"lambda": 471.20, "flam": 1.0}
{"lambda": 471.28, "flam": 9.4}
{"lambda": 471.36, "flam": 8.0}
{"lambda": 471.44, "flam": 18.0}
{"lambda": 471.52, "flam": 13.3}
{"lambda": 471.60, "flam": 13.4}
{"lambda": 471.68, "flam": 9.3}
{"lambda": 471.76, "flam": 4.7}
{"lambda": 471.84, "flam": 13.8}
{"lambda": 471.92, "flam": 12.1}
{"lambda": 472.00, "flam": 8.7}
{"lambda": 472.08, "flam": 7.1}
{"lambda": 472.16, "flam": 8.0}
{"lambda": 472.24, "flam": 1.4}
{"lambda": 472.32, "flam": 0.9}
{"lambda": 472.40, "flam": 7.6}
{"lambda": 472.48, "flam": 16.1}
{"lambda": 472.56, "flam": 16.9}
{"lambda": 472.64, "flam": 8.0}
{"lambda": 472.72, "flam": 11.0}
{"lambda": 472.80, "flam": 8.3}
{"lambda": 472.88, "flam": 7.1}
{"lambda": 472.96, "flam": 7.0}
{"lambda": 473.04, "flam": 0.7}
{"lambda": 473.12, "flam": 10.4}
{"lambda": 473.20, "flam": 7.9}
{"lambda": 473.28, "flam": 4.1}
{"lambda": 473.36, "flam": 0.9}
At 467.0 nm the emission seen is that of [O II]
